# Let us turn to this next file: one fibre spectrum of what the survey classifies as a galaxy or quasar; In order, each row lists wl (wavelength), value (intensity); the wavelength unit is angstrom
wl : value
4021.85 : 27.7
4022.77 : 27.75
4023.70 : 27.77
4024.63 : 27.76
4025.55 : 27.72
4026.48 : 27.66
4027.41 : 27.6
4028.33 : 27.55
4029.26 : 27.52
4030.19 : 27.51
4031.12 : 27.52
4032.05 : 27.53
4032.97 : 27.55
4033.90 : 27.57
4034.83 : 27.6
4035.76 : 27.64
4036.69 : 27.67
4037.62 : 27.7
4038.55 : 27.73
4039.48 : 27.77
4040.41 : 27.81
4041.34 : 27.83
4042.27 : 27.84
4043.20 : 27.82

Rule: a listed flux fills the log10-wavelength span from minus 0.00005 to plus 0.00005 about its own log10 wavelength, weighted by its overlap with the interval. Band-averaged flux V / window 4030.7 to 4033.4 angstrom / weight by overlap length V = 27.6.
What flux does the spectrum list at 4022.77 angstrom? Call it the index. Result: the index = 27.75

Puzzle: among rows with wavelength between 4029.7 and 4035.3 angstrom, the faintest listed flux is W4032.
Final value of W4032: 27.51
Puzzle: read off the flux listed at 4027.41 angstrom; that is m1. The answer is 27.6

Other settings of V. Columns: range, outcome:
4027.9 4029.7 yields 27.5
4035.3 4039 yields 27.7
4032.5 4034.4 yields 27.7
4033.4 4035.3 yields 27.5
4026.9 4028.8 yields 27.6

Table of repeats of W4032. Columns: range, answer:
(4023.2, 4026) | 27.72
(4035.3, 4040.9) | 27.64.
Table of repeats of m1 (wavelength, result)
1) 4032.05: 27.53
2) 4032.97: 27.55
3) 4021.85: 27.7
